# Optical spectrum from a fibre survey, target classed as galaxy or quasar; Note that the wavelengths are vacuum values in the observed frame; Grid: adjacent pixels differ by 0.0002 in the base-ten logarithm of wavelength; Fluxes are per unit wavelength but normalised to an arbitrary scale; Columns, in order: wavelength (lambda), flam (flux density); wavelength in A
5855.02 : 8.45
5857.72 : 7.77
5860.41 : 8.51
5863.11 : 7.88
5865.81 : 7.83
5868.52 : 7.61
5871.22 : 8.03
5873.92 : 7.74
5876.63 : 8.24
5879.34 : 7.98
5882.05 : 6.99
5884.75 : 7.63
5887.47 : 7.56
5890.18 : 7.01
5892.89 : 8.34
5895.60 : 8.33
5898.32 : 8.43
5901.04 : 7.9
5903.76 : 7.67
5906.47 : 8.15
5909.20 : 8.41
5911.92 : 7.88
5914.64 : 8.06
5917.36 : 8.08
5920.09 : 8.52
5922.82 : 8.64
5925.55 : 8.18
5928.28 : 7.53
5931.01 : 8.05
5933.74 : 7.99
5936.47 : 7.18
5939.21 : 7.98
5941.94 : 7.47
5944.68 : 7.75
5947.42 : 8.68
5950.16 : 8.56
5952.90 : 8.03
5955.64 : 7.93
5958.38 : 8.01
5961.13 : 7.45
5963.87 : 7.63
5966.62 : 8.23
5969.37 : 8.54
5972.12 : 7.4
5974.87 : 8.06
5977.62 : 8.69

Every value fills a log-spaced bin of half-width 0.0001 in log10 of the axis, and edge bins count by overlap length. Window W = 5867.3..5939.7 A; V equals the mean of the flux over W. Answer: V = 7.93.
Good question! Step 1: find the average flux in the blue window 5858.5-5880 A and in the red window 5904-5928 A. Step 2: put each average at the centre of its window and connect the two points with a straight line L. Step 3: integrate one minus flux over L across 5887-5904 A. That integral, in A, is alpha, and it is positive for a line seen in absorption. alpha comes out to 0.4 A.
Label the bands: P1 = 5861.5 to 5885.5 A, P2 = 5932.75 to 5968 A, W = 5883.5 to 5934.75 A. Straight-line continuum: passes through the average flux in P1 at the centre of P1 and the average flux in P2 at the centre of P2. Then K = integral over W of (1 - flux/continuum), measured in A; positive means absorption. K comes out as -1.2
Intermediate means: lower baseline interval 7.78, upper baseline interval 7.91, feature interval 8.02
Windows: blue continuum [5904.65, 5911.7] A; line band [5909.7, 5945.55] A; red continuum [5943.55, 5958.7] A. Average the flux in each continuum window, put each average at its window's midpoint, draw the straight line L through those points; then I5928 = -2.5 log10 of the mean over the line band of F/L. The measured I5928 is 0.03 mag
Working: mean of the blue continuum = 8.18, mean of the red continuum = 8.18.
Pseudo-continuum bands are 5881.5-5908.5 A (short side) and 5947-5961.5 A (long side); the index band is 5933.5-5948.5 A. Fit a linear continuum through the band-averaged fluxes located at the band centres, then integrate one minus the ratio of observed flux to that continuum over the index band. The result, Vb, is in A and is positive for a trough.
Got 0.5 A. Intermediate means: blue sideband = 7.84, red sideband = 8.12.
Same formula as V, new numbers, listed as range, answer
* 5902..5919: 8.05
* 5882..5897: 7.71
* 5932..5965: 7.89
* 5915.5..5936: 8.1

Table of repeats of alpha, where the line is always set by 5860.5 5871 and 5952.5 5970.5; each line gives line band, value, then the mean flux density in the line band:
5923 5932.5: -0.1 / 8.01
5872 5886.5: 0.3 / 7.72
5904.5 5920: -0.4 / 8.13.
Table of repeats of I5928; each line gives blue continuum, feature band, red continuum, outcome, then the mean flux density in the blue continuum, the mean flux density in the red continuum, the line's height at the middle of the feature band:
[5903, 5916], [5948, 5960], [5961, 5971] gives -0.018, 8.06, 8.01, 8.02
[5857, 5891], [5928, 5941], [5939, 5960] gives 0.032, 7.76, 8.05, 7.99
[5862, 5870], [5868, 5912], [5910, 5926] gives 0.014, 7.77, 8.24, 7.99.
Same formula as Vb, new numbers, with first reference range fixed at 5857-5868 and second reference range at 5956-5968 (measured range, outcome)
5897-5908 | -0.2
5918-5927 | -0.6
